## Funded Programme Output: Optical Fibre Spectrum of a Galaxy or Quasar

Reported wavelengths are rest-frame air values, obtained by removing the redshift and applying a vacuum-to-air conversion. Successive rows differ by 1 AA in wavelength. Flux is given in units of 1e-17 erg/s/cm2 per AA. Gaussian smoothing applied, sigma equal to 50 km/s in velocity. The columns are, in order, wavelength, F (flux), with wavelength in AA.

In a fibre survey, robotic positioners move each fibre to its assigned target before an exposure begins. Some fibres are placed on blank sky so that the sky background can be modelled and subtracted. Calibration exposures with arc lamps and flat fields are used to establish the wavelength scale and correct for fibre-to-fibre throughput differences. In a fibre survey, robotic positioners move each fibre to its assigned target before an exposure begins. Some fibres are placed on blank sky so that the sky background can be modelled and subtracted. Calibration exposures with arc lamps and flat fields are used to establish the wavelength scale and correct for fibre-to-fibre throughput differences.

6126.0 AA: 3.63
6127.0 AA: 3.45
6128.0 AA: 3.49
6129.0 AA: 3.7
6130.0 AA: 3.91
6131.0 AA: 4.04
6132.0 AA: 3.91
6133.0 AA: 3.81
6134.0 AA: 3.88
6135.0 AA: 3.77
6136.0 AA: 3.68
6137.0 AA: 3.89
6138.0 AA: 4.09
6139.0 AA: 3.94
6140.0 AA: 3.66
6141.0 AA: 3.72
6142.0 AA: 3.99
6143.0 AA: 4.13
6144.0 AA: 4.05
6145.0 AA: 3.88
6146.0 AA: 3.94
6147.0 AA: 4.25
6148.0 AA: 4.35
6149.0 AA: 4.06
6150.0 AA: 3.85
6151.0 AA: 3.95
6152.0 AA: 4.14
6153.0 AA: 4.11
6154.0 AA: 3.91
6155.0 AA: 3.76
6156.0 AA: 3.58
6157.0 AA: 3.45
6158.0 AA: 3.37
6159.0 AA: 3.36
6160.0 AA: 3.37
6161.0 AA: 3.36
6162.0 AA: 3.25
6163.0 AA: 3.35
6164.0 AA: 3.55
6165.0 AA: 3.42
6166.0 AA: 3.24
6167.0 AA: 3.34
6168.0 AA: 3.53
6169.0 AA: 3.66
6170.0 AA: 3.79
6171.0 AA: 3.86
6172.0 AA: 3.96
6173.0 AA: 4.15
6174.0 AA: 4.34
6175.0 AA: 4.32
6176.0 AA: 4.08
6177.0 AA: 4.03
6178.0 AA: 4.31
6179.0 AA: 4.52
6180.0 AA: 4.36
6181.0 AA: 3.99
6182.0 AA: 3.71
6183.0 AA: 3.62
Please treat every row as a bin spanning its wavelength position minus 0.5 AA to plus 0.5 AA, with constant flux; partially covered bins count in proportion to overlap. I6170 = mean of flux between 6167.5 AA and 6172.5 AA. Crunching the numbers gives 3.76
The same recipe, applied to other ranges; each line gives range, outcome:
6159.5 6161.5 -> 3.37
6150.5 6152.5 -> 4.04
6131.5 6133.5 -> 3.86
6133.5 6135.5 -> 3.83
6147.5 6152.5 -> 4.07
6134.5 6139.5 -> 3.87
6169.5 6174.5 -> 4.02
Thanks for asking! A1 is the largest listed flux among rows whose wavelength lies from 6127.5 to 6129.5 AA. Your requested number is 3.7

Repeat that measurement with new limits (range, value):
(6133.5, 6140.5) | 4.09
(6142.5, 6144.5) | 4.13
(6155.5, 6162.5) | 3.58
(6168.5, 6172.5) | 3.96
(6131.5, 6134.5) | 3.91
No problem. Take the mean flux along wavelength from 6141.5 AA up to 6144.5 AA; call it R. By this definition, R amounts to 4.06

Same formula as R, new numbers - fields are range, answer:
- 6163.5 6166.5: 3.4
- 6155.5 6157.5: 3.52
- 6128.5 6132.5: 3.89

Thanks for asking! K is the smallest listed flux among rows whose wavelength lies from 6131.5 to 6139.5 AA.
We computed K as 3.68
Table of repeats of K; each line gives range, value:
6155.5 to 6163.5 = 3.25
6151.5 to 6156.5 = 3.58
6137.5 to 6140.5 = 3.66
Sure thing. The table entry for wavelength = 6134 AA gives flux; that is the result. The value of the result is 3.88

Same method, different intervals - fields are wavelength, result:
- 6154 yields 3.91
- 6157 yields 3.45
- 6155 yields 3.76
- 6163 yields 3.35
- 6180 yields 4.36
